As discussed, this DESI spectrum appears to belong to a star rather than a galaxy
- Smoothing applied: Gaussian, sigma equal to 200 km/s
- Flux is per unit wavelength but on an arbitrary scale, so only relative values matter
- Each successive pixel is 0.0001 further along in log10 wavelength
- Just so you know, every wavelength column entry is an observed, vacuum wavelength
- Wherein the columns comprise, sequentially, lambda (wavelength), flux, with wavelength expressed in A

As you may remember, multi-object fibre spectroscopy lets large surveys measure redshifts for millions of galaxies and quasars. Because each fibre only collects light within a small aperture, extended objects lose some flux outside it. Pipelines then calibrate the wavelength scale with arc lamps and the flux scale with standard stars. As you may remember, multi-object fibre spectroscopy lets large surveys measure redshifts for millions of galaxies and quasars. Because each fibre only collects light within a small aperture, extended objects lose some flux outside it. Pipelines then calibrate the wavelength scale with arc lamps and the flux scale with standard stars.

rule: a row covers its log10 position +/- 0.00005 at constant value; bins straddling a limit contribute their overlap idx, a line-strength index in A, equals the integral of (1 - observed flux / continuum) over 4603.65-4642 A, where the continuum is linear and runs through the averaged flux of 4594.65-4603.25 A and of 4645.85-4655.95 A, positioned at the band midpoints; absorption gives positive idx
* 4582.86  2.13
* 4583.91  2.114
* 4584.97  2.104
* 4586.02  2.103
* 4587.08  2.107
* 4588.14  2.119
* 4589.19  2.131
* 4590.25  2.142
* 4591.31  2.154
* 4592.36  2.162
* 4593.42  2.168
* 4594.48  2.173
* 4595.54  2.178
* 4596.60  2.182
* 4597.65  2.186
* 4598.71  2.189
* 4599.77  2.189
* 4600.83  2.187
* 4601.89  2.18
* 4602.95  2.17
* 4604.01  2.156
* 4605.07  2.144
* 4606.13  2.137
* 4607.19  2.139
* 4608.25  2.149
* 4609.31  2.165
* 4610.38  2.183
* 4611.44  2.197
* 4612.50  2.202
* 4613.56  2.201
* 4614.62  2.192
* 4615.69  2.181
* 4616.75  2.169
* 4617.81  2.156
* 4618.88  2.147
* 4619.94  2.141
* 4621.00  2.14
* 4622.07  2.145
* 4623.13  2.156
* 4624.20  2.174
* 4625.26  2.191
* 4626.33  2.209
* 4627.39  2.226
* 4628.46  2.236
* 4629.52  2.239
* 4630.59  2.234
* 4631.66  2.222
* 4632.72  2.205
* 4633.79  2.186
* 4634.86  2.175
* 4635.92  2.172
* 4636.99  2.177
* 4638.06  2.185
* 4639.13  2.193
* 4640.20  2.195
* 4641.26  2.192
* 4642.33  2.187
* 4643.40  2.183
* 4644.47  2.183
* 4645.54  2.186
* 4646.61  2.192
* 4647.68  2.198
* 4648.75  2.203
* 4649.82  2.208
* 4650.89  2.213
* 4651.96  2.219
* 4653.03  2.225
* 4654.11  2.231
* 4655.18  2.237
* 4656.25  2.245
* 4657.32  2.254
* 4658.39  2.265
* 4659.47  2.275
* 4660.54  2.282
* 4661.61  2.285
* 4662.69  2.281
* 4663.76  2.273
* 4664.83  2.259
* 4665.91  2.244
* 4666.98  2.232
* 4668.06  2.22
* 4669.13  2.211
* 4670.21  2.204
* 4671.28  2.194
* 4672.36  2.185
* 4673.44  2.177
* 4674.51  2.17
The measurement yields 0.28 A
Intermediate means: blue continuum 2.18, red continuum 2.21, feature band 2.18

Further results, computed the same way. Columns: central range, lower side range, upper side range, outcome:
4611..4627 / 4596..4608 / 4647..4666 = 0.14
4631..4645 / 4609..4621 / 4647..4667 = 0.15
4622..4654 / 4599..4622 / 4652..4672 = 0.14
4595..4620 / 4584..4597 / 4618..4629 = -0.15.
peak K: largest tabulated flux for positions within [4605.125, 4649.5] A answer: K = 2.239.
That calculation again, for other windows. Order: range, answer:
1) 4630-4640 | 2.234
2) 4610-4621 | 2.202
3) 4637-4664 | 2.285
